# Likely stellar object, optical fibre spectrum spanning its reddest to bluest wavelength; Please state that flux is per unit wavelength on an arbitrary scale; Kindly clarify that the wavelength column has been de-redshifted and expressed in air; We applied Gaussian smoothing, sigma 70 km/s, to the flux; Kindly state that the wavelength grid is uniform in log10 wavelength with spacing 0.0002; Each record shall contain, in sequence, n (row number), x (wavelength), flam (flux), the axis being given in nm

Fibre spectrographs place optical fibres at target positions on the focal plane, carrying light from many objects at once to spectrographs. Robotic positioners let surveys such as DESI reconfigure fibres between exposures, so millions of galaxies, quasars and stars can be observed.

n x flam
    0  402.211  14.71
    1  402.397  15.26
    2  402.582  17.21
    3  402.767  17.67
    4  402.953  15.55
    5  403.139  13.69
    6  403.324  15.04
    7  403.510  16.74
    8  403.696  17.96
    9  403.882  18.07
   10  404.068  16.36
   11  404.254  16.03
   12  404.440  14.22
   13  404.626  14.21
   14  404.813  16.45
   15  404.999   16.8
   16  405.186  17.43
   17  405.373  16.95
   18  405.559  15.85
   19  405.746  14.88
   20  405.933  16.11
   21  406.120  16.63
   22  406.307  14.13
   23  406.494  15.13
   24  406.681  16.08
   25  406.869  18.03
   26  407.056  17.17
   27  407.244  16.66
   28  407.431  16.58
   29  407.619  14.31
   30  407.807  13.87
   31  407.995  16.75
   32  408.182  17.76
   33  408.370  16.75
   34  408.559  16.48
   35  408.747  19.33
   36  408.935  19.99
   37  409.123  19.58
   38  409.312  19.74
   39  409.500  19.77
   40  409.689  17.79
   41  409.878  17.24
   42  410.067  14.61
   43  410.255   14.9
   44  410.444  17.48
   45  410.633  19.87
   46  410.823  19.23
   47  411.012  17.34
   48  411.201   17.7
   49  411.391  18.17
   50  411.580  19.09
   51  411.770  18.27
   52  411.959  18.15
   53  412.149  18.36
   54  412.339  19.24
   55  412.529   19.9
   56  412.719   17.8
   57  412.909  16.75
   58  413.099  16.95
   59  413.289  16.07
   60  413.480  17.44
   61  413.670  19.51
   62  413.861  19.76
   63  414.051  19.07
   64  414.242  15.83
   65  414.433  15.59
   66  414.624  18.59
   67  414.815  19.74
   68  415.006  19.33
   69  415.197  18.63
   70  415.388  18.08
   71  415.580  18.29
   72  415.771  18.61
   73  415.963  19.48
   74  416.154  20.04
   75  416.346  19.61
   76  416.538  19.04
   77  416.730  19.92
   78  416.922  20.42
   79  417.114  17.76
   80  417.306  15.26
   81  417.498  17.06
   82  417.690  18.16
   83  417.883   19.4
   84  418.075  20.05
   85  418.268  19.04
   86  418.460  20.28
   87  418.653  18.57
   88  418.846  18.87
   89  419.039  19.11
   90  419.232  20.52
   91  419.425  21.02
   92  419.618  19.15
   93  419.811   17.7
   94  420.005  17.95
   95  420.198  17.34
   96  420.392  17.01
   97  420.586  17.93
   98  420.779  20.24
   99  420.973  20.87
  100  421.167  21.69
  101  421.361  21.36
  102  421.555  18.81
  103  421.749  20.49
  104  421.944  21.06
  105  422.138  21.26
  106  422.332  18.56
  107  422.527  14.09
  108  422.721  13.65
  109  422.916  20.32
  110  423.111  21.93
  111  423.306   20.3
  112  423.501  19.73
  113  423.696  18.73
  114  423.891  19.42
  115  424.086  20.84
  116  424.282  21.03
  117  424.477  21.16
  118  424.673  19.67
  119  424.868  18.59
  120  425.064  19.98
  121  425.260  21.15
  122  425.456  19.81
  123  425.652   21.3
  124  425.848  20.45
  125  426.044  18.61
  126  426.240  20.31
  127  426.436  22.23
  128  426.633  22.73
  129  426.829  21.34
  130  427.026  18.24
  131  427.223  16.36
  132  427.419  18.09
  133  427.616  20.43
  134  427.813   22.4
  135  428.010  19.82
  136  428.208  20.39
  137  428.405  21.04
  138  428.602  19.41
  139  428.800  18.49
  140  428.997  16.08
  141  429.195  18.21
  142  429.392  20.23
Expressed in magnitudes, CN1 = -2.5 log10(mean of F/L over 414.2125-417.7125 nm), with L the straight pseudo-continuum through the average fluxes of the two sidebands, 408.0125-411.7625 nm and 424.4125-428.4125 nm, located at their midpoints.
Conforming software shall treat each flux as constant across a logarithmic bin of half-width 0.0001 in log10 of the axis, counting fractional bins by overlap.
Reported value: 0.02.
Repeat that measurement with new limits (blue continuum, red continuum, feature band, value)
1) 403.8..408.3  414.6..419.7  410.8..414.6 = -0.01 mag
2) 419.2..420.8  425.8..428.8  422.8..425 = -0.04 mag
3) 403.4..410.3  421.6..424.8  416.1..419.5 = -0.03 mag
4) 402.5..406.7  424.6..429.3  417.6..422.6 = -0.04 mag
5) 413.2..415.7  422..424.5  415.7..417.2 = -0.06 mag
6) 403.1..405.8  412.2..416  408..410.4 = -0.04 mag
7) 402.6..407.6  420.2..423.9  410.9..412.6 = -0.07 mag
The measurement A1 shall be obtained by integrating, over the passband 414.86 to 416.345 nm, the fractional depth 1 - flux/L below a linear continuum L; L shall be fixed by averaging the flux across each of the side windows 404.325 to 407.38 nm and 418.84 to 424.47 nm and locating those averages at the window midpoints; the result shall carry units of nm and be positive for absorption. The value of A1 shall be -0.07 nm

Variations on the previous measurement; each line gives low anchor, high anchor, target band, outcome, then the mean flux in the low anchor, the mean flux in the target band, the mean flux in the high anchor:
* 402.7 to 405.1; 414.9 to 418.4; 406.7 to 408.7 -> 0.04 nm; 16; 16.5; 18.8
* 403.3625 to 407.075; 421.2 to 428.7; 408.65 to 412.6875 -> -0.26 nm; 16.2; 18.4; 19.9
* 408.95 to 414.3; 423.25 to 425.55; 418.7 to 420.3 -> 0.03 nm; 18.1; 18.9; 20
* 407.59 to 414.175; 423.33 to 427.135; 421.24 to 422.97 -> 0.08 nm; 17.9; 18.8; 20.3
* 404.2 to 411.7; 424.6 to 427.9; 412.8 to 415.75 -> 0.01 nm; 16.9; 18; 20.1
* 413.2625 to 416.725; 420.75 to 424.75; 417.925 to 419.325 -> -0.03 nm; 18.6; 19.5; 19.8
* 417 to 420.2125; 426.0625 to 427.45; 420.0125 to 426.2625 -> -0.06 nm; 18.7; 19.6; 19.9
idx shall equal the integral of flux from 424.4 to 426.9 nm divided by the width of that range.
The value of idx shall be 20.6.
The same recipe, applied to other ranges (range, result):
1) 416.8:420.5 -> 18.7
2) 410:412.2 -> 17.8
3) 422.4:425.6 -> 19.4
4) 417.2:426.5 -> 19.4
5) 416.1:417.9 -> 18.6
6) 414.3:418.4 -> 18.7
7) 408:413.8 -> 18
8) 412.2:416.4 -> 18.4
